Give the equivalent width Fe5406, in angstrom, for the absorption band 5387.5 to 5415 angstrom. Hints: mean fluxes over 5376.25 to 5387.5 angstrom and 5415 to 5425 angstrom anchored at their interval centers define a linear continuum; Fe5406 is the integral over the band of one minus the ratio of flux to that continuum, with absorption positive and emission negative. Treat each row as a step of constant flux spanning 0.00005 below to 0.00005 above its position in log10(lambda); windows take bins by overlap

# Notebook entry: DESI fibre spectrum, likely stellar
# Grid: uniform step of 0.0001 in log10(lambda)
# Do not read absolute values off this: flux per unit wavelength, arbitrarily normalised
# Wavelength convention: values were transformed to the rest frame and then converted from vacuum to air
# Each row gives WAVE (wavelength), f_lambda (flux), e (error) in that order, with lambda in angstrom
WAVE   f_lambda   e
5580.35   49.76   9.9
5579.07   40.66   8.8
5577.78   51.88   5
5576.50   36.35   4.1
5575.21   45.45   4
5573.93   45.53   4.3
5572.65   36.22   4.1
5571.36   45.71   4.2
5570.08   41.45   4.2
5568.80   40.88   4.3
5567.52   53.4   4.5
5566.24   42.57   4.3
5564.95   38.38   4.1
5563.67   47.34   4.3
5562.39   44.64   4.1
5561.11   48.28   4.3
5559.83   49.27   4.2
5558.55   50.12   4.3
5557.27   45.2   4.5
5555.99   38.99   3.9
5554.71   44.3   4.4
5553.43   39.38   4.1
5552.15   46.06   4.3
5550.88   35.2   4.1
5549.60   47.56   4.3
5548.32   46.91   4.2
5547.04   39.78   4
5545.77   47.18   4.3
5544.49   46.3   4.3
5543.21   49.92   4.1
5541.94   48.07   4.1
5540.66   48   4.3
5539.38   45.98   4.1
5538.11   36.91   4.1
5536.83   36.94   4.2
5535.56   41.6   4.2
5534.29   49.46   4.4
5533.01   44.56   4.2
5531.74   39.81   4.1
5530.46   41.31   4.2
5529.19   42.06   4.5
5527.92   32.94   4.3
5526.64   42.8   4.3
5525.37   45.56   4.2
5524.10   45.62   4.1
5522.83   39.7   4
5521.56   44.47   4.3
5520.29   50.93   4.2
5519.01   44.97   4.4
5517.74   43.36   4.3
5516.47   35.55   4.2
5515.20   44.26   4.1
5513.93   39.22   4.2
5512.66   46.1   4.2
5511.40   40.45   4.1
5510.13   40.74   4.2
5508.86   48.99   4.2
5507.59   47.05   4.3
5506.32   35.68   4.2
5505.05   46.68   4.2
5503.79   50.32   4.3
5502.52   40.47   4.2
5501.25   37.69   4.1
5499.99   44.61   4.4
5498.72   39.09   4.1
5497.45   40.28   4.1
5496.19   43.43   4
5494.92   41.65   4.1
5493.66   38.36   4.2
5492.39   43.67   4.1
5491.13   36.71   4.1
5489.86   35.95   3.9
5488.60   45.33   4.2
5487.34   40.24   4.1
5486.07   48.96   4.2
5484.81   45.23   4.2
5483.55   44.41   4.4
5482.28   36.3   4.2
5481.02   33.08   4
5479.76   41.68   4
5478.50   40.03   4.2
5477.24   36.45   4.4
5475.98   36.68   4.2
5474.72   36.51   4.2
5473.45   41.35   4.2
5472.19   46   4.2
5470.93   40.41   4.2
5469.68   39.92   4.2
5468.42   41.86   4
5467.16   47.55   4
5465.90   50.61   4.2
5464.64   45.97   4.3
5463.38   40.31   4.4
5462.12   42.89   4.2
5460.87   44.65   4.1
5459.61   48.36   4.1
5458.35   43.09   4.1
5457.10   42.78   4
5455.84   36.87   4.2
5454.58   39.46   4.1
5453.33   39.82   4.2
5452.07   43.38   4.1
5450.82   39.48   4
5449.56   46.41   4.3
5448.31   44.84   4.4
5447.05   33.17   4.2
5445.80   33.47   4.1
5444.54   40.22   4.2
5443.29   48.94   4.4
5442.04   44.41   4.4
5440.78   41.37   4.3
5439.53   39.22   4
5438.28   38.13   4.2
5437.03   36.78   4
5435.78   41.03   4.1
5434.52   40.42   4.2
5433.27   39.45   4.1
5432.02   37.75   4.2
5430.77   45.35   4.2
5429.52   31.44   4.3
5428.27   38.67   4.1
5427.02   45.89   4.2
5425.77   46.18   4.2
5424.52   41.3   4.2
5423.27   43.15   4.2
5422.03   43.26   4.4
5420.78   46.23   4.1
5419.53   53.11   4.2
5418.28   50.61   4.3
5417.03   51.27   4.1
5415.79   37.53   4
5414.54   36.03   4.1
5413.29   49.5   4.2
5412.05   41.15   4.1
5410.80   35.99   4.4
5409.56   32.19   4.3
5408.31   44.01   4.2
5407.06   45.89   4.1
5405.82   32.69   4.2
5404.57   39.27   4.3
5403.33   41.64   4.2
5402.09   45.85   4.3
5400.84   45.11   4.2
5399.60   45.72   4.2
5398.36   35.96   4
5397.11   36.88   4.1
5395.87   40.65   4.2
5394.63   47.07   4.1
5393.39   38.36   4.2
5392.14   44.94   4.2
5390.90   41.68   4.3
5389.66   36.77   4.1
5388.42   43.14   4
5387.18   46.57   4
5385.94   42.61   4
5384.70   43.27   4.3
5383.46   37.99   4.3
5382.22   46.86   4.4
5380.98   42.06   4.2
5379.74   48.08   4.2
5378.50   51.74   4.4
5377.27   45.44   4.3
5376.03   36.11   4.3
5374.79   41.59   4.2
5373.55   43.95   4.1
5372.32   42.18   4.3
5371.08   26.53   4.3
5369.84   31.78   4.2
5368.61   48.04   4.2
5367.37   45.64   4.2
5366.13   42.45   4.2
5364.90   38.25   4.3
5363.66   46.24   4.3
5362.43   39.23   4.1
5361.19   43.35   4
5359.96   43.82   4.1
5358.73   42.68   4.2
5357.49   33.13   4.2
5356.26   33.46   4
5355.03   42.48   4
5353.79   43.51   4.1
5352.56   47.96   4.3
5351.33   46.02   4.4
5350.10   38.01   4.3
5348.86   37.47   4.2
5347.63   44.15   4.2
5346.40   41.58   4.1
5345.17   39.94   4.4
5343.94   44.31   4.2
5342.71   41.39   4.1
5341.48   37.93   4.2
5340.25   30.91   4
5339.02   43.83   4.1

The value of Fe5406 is 2.5 angstrom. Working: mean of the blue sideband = 44.6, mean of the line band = 41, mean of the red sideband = 45.7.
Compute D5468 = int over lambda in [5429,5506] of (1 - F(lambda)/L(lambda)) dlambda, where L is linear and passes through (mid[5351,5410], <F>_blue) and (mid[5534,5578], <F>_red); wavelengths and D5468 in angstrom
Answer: 2.9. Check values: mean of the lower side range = 41.7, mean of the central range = 41.3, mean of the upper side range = 44.2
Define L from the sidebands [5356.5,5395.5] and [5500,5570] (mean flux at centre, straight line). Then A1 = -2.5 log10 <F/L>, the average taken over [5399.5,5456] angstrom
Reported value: 0.023 mag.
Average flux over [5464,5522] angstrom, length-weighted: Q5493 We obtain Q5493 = 42.1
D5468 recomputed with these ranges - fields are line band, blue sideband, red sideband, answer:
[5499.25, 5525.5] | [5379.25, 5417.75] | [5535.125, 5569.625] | 0.2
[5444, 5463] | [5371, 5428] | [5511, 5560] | 0.8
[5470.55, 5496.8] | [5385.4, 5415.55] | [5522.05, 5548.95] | 1.2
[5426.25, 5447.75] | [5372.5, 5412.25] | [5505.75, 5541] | 1.2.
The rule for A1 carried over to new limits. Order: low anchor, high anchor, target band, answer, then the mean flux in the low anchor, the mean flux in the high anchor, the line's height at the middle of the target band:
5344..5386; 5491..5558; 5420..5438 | 0.02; 41.7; 42.9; 42.2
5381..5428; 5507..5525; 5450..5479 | 0.03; 42.6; 43.7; 43.2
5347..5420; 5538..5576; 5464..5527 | 0.03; 41.9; 44.6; 43.6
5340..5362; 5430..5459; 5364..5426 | -0.04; 40.8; 40.6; 40.7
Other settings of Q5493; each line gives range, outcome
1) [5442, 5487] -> 41.8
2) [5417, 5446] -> 42.3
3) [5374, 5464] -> 42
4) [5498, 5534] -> 42.7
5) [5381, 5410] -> 41.6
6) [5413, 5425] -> 45.1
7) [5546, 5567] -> 44.1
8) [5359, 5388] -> 42.4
